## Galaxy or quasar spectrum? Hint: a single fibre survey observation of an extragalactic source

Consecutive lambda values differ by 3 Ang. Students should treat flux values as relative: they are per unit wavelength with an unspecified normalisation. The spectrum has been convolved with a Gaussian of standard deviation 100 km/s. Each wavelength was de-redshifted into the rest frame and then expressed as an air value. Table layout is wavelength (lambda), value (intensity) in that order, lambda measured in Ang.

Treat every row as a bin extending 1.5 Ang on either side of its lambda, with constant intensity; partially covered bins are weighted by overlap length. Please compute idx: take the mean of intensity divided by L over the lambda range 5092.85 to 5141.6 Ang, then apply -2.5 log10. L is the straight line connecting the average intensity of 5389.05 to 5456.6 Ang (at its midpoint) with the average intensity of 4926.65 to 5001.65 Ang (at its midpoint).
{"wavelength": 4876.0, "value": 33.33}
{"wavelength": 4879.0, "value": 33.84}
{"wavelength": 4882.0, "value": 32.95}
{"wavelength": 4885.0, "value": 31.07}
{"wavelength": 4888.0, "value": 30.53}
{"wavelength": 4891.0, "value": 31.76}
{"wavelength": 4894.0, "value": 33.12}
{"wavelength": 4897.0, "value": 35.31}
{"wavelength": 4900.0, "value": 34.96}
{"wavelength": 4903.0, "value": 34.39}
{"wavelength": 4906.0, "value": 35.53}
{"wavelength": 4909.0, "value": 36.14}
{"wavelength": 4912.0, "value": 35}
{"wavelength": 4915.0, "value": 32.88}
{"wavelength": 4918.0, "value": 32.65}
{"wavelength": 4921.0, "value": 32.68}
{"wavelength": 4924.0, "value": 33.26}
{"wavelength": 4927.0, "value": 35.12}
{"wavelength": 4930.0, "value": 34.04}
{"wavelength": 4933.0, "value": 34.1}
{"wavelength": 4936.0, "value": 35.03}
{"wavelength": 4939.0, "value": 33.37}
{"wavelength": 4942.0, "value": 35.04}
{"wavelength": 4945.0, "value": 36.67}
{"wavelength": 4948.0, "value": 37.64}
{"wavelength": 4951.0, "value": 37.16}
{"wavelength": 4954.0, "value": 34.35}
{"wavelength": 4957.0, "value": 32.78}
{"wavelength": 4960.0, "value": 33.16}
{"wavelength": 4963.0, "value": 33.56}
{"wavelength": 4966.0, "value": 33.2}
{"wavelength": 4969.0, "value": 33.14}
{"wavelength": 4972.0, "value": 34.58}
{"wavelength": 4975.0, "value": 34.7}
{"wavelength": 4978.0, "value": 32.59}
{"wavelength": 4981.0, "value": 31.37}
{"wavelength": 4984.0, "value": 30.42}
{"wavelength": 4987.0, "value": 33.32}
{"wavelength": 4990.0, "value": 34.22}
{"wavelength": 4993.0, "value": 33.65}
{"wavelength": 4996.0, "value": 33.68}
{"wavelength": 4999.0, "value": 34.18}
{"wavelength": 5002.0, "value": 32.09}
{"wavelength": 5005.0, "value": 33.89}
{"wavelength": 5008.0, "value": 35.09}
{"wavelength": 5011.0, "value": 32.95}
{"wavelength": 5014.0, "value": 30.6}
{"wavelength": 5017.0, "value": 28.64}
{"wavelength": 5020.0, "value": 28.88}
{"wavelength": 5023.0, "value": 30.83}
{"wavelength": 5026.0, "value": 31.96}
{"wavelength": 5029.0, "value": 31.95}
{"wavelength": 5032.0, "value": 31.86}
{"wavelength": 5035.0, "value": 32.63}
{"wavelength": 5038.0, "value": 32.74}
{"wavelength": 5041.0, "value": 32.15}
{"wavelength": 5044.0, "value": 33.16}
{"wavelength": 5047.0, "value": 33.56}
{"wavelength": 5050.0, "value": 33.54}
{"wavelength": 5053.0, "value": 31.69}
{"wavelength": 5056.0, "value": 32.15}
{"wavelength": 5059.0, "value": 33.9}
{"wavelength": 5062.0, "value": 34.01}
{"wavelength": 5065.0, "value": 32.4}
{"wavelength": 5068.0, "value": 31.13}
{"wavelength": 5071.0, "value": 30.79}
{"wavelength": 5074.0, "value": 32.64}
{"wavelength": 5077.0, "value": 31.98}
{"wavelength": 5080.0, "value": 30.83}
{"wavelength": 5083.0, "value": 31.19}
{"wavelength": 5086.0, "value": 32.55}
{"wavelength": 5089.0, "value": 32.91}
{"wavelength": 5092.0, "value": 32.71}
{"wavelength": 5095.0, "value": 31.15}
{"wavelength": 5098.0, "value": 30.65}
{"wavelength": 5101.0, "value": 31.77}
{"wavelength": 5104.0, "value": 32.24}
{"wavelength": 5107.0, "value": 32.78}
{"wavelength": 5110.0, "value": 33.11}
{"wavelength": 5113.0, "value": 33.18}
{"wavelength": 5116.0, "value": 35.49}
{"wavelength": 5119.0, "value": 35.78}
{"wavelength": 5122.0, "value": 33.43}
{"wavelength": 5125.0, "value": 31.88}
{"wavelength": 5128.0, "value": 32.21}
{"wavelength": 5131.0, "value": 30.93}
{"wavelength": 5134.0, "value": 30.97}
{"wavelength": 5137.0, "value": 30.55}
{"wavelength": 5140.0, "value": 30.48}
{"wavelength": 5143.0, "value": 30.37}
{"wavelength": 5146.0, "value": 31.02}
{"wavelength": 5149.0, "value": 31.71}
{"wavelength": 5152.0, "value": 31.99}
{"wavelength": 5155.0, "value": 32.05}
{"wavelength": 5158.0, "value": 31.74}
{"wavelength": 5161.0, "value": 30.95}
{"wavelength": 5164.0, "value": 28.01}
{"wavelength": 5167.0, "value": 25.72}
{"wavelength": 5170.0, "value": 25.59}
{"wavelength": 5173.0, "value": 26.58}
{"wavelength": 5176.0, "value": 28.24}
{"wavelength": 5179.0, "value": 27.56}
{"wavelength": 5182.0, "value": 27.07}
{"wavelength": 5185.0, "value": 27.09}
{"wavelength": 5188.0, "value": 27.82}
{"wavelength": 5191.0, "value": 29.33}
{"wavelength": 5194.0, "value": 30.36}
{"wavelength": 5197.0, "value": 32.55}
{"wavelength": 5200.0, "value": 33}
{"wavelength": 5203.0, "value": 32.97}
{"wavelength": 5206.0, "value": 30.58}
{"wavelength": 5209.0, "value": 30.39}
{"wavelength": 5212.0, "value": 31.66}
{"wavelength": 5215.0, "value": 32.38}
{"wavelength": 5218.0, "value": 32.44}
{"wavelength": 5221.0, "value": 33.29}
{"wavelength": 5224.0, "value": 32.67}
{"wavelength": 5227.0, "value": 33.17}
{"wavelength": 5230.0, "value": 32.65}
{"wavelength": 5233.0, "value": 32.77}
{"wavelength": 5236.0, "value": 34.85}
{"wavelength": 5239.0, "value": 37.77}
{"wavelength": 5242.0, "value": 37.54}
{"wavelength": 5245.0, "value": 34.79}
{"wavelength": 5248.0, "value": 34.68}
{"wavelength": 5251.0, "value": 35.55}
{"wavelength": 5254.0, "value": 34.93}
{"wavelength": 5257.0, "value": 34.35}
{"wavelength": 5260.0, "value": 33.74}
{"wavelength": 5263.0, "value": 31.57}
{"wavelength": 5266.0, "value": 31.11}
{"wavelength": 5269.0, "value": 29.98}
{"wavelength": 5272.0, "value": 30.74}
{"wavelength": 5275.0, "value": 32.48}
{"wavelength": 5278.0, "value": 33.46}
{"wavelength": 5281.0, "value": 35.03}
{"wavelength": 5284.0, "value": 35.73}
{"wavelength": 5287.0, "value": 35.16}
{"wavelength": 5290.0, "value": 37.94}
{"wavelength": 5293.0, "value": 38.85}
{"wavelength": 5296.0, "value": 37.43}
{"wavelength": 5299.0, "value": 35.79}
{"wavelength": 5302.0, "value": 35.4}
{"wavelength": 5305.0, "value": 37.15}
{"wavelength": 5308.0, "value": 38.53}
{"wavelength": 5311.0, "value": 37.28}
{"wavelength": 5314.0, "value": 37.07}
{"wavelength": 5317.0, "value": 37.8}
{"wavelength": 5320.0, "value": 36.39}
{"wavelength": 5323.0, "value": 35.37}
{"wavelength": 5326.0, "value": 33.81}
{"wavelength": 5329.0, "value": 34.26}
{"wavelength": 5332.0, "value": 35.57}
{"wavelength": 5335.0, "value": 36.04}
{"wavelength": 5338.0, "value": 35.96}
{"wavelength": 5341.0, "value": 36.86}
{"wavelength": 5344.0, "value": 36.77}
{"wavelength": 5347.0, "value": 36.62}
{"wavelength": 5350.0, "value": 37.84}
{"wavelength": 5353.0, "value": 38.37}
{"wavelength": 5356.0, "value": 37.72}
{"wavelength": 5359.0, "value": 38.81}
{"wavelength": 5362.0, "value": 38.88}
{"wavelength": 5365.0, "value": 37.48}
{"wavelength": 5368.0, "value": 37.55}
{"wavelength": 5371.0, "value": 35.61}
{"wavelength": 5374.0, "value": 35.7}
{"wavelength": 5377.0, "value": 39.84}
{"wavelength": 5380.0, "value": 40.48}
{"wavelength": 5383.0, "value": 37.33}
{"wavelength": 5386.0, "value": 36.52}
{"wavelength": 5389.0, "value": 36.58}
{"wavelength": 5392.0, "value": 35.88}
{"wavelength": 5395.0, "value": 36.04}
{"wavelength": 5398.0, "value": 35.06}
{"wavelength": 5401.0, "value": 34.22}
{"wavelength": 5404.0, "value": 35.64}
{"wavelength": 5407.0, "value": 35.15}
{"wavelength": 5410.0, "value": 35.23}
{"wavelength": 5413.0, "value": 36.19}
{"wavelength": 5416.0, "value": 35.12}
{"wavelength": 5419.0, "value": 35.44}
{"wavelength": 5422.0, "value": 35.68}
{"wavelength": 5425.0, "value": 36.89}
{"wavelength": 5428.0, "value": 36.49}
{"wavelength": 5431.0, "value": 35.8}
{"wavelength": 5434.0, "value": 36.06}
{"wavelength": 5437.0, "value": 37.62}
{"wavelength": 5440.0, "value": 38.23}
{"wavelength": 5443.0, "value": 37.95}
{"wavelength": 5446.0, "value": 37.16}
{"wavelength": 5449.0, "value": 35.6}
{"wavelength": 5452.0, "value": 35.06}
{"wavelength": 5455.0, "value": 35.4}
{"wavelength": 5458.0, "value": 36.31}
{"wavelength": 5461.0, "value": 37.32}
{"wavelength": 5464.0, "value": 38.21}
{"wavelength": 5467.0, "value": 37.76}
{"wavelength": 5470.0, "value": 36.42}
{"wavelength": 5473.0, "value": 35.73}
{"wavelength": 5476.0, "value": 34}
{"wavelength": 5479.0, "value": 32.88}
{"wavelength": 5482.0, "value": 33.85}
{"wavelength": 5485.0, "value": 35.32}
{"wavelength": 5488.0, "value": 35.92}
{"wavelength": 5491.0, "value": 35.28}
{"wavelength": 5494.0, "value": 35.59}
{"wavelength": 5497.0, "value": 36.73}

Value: 0.08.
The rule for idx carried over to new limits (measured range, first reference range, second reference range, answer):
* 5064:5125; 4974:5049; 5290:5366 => 0.04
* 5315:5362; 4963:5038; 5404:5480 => -0.04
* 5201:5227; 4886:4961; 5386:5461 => 0.10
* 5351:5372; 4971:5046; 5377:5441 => -0.06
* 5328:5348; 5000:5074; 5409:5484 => -0.03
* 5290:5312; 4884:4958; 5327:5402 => -0.02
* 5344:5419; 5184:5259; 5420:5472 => -0.04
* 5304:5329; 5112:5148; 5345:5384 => 0.00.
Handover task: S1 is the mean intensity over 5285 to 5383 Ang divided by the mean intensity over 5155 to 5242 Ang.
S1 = 1.2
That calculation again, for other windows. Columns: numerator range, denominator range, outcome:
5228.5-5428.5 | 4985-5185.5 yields 1.13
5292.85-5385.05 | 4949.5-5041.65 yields 1.13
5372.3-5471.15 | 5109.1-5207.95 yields 1.19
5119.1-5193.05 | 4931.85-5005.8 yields 0.88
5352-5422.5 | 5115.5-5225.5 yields 1.20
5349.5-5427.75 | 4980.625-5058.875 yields 1.13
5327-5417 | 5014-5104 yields 1.15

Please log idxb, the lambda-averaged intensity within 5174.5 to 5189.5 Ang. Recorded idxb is 27.6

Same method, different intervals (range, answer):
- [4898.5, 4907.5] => 35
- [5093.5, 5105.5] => 31.5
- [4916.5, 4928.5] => 33.4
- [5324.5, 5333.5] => 34.5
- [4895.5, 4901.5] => 35.1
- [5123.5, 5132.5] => 31.7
